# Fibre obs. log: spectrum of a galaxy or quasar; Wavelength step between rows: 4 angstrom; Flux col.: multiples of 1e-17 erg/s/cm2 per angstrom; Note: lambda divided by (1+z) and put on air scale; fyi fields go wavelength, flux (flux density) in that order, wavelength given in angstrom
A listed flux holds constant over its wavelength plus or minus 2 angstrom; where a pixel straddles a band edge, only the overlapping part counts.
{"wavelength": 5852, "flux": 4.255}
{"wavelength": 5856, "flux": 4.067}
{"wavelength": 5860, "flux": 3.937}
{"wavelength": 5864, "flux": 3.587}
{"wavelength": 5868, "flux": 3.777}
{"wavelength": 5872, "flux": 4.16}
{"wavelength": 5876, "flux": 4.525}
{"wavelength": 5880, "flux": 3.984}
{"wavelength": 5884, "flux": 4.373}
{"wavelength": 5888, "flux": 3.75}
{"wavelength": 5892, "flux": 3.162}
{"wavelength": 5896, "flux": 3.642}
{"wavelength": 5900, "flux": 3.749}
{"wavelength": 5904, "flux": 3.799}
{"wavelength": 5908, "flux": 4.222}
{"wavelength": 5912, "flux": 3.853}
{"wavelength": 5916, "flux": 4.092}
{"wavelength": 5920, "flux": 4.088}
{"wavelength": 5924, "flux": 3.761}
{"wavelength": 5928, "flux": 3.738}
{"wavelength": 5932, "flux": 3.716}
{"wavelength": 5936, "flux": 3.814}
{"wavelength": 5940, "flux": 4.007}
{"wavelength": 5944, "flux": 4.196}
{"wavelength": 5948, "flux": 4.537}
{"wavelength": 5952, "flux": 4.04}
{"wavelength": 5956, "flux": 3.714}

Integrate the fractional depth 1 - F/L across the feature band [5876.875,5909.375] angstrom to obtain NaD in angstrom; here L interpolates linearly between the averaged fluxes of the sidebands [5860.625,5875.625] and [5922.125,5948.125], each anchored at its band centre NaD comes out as 0.61 angstrom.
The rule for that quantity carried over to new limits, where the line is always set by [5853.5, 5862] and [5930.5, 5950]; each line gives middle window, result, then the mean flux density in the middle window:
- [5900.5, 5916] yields 0.34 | 3.96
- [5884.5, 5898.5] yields 1.45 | 3.62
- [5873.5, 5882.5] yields -0.51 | 4.26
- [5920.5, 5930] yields 0.59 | 3.8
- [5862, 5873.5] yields 0.56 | 3.83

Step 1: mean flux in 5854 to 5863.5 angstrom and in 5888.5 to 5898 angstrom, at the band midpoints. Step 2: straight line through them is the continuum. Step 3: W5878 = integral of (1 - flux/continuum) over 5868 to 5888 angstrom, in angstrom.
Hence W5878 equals -2.7 angstrom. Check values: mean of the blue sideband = 3.94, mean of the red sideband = 3.46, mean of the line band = 4.16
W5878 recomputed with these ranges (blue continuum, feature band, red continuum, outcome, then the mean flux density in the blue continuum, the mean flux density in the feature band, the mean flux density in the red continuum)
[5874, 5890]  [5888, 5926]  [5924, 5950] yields 2.4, 4.16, 3.82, 3.98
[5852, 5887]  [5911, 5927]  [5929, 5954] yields 0.4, 4.05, 3.94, 4.04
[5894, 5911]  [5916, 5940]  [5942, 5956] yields 1.0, 3.85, 3.86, 4.18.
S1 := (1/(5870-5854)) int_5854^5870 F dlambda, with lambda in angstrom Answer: 3.84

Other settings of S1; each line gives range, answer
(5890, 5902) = 3.52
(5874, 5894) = 3.96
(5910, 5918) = 3.97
